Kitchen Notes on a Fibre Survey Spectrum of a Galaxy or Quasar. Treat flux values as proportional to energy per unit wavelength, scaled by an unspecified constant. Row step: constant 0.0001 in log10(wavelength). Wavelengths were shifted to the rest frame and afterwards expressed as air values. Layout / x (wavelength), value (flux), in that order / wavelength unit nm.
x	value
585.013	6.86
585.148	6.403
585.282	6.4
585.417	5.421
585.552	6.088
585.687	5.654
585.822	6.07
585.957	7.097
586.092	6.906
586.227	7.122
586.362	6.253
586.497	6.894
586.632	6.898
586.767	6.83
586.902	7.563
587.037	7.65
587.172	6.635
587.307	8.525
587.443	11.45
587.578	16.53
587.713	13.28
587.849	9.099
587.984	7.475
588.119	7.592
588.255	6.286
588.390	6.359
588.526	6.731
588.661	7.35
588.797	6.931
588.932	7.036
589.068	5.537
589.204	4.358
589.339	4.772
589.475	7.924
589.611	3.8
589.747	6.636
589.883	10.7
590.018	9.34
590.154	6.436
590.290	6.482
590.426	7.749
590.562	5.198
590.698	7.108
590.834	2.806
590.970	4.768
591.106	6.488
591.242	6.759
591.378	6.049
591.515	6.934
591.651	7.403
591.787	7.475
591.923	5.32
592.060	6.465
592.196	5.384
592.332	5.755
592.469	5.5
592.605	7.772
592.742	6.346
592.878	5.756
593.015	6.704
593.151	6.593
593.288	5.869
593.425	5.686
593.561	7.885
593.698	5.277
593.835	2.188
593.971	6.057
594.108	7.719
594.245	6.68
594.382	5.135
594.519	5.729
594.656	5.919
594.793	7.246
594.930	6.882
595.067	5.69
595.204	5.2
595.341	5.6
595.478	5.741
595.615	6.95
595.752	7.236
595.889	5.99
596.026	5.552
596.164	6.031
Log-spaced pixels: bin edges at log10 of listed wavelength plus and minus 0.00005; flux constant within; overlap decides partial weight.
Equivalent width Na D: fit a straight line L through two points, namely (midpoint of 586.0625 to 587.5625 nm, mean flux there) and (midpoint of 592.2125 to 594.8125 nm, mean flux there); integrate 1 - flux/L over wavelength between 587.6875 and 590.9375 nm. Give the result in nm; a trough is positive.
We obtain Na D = 0.16 nm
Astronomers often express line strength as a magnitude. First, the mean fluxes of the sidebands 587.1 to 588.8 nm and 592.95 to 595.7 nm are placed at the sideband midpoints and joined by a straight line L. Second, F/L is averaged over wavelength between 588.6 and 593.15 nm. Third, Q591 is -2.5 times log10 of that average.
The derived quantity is 0.177 mag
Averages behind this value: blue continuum 8.85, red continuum 6.04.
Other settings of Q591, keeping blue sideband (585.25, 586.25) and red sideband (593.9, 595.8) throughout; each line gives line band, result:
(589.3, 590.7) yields -0.11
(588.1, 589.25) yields -0.03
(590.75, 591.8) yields 0.04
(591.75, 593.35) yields 0.01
